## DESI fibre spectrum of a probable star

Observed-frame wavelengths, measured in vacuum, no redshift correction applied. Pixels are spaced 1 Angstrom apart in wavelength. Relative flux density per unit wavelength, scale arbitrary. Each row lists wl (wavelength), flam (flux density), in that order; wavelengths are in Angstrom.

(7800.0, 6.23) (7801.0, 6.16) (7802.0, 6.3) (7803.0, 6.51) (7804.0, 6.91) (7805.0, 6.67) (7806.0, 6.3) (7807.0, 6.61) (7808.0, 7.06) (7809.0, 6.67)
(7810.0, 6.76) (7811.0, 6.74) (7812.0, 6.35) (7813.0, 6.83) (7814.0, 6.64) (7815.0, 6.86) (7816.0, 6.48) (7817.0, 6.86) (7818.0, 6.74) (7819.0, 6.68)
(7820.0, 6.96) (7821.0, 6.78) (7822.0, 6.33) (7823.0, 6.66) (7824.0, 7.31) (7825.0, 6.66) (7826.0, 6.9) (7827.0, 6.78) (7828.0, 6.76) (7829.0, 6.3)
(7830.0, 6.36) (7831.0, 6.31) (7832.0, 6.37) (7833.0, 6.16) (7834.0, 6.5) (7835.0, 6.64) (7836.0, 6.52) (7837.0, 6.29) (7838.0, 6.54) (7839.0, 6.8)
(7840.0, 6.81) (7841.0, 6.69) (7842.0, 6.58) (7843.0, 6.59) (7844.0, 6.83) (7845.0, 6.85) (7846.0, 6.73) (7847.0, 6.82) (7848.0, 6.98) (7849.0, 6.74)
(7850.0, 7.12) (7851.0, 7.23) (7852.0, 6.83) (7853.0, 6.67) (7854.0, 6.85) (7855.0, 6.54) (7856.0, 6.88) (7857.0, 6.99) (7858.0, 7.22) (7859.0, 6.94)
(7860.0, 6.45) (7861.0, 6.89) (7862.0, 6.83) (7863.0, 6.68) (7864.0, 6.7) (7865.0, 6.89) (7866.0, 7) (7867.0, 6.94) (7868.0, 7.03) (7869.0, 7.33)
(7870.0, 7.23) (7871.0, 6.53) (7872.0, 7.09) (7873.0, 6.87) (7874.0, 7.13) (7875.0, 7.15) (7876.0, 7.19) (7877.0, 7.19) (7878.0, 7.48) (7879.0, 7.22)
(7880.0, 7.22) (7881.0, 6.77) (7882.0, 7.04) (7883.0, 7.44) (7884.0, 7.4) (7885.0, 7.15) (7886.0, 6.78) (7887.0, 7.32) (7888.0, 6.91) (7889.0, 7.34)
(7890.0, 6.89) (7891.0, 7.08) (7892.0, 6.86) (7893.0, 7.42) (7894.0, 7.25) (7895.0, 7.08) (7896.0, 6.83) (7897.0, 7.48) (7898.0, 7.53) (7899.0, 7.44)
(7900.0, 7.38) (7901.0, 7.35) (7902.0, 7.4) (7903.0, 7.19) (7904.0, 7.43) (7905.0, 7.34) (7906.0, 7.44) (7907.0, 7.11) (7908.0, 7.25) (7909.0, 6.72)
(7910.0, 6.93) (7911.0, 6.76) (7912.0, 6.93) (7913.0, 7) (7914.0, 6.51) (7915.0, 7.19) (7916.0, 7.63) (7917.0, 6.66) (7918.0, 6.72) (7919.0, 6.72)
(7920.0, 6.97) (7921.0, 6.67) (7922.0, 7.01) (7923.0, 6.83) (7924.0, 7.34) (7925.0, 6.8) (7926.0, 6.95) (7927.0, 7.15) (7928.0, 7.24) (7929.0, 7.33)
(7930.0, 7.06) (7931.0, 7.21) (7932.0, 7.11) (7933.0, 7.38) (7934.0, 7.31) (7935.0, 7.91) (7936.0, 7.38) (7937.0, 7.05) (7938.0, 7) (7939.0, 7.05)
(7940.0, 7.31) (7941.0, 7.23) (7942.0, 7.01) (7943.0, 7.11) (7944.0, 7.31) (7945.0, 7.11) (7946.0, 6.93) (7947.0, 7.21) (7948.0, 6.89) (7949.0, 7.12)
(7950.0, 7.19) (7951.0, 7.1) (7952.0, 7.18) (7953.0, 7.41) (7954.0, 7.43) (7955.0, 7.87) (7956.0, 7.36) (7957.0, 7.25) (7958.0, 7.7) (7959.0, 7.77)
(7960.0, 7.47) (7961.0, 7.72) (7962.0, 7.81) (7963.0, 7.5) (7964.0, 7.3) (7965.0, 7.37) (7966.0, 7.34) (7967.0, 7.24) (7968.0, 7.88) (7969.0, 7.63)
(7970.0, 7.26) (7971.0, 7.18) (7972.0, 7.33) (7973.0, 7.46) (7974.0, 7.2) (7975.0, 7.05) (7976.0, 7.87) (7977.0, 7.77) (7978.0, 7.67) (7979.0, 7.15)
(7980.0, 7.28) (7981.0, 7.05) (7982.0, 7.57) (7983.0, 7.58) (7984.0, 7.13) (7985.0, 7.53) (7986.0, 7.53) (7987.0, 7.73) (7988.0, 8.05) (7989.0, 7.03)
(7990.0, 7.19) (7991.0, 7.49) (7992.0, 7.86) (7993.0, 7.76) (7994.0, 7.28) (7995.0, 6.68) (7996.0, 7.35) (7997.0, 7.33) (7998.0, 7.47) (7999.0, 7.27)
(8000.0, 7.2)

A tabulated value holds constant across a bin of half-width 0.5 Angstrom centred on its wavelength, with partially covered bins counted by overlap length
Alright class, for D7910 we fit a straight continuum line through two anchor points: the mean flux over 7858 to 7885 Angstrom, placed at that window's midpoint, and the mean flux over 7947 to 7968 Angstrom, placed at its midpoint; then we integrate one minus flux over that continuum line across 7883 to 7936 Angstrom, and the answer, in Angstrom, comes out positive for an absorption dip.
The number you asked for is 0.5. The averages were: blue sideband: 7.03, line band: 7.13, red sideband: 7.41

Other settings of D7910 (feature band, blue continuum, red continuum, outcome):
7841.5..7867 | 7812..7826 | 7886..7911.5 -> 0.4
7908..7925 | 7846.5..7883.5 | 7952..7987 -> 0.7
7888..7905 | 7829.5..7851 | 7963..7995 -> -0.7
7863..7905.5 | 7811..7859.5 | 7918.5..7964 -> -1.2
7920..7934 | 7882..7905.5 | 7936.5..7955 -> 0.2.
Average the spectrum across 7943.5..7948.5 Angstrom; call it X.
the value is 7.09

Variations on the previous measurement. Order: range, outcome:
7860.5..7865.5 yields 6.8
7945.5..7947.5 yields 7.07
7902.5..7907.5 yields 7.3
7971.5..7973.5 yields 7.39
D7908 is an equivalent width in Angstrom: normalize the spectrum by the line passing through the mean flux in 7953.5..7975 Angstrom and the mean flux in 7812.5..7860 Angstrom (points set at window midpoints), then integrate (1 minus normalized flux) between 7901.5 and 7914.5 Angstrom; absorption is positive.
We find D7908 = 0.1 Angstrom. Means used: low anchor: 6.72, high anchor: 7.47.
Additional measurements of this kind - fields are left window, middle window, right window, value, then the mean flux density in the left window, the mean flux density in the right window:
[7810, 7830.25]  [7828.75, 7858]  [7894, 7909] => 0.8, 6.7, 7.28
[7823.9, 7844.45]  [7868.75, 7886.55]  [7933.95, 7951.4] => -0.8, 6.59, 7.18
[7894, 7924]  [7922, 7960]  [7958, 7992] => 0.2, 7.09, 7.47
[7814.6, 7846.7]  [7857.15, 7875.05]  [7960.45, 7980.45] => -0.2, 6.65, 7.45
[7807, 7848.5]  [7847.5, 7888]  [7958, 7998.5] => -0.7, 6.67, 7.45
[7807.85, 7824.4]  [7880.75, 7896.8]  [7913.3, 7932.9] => -0.4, 6.74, 7.01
